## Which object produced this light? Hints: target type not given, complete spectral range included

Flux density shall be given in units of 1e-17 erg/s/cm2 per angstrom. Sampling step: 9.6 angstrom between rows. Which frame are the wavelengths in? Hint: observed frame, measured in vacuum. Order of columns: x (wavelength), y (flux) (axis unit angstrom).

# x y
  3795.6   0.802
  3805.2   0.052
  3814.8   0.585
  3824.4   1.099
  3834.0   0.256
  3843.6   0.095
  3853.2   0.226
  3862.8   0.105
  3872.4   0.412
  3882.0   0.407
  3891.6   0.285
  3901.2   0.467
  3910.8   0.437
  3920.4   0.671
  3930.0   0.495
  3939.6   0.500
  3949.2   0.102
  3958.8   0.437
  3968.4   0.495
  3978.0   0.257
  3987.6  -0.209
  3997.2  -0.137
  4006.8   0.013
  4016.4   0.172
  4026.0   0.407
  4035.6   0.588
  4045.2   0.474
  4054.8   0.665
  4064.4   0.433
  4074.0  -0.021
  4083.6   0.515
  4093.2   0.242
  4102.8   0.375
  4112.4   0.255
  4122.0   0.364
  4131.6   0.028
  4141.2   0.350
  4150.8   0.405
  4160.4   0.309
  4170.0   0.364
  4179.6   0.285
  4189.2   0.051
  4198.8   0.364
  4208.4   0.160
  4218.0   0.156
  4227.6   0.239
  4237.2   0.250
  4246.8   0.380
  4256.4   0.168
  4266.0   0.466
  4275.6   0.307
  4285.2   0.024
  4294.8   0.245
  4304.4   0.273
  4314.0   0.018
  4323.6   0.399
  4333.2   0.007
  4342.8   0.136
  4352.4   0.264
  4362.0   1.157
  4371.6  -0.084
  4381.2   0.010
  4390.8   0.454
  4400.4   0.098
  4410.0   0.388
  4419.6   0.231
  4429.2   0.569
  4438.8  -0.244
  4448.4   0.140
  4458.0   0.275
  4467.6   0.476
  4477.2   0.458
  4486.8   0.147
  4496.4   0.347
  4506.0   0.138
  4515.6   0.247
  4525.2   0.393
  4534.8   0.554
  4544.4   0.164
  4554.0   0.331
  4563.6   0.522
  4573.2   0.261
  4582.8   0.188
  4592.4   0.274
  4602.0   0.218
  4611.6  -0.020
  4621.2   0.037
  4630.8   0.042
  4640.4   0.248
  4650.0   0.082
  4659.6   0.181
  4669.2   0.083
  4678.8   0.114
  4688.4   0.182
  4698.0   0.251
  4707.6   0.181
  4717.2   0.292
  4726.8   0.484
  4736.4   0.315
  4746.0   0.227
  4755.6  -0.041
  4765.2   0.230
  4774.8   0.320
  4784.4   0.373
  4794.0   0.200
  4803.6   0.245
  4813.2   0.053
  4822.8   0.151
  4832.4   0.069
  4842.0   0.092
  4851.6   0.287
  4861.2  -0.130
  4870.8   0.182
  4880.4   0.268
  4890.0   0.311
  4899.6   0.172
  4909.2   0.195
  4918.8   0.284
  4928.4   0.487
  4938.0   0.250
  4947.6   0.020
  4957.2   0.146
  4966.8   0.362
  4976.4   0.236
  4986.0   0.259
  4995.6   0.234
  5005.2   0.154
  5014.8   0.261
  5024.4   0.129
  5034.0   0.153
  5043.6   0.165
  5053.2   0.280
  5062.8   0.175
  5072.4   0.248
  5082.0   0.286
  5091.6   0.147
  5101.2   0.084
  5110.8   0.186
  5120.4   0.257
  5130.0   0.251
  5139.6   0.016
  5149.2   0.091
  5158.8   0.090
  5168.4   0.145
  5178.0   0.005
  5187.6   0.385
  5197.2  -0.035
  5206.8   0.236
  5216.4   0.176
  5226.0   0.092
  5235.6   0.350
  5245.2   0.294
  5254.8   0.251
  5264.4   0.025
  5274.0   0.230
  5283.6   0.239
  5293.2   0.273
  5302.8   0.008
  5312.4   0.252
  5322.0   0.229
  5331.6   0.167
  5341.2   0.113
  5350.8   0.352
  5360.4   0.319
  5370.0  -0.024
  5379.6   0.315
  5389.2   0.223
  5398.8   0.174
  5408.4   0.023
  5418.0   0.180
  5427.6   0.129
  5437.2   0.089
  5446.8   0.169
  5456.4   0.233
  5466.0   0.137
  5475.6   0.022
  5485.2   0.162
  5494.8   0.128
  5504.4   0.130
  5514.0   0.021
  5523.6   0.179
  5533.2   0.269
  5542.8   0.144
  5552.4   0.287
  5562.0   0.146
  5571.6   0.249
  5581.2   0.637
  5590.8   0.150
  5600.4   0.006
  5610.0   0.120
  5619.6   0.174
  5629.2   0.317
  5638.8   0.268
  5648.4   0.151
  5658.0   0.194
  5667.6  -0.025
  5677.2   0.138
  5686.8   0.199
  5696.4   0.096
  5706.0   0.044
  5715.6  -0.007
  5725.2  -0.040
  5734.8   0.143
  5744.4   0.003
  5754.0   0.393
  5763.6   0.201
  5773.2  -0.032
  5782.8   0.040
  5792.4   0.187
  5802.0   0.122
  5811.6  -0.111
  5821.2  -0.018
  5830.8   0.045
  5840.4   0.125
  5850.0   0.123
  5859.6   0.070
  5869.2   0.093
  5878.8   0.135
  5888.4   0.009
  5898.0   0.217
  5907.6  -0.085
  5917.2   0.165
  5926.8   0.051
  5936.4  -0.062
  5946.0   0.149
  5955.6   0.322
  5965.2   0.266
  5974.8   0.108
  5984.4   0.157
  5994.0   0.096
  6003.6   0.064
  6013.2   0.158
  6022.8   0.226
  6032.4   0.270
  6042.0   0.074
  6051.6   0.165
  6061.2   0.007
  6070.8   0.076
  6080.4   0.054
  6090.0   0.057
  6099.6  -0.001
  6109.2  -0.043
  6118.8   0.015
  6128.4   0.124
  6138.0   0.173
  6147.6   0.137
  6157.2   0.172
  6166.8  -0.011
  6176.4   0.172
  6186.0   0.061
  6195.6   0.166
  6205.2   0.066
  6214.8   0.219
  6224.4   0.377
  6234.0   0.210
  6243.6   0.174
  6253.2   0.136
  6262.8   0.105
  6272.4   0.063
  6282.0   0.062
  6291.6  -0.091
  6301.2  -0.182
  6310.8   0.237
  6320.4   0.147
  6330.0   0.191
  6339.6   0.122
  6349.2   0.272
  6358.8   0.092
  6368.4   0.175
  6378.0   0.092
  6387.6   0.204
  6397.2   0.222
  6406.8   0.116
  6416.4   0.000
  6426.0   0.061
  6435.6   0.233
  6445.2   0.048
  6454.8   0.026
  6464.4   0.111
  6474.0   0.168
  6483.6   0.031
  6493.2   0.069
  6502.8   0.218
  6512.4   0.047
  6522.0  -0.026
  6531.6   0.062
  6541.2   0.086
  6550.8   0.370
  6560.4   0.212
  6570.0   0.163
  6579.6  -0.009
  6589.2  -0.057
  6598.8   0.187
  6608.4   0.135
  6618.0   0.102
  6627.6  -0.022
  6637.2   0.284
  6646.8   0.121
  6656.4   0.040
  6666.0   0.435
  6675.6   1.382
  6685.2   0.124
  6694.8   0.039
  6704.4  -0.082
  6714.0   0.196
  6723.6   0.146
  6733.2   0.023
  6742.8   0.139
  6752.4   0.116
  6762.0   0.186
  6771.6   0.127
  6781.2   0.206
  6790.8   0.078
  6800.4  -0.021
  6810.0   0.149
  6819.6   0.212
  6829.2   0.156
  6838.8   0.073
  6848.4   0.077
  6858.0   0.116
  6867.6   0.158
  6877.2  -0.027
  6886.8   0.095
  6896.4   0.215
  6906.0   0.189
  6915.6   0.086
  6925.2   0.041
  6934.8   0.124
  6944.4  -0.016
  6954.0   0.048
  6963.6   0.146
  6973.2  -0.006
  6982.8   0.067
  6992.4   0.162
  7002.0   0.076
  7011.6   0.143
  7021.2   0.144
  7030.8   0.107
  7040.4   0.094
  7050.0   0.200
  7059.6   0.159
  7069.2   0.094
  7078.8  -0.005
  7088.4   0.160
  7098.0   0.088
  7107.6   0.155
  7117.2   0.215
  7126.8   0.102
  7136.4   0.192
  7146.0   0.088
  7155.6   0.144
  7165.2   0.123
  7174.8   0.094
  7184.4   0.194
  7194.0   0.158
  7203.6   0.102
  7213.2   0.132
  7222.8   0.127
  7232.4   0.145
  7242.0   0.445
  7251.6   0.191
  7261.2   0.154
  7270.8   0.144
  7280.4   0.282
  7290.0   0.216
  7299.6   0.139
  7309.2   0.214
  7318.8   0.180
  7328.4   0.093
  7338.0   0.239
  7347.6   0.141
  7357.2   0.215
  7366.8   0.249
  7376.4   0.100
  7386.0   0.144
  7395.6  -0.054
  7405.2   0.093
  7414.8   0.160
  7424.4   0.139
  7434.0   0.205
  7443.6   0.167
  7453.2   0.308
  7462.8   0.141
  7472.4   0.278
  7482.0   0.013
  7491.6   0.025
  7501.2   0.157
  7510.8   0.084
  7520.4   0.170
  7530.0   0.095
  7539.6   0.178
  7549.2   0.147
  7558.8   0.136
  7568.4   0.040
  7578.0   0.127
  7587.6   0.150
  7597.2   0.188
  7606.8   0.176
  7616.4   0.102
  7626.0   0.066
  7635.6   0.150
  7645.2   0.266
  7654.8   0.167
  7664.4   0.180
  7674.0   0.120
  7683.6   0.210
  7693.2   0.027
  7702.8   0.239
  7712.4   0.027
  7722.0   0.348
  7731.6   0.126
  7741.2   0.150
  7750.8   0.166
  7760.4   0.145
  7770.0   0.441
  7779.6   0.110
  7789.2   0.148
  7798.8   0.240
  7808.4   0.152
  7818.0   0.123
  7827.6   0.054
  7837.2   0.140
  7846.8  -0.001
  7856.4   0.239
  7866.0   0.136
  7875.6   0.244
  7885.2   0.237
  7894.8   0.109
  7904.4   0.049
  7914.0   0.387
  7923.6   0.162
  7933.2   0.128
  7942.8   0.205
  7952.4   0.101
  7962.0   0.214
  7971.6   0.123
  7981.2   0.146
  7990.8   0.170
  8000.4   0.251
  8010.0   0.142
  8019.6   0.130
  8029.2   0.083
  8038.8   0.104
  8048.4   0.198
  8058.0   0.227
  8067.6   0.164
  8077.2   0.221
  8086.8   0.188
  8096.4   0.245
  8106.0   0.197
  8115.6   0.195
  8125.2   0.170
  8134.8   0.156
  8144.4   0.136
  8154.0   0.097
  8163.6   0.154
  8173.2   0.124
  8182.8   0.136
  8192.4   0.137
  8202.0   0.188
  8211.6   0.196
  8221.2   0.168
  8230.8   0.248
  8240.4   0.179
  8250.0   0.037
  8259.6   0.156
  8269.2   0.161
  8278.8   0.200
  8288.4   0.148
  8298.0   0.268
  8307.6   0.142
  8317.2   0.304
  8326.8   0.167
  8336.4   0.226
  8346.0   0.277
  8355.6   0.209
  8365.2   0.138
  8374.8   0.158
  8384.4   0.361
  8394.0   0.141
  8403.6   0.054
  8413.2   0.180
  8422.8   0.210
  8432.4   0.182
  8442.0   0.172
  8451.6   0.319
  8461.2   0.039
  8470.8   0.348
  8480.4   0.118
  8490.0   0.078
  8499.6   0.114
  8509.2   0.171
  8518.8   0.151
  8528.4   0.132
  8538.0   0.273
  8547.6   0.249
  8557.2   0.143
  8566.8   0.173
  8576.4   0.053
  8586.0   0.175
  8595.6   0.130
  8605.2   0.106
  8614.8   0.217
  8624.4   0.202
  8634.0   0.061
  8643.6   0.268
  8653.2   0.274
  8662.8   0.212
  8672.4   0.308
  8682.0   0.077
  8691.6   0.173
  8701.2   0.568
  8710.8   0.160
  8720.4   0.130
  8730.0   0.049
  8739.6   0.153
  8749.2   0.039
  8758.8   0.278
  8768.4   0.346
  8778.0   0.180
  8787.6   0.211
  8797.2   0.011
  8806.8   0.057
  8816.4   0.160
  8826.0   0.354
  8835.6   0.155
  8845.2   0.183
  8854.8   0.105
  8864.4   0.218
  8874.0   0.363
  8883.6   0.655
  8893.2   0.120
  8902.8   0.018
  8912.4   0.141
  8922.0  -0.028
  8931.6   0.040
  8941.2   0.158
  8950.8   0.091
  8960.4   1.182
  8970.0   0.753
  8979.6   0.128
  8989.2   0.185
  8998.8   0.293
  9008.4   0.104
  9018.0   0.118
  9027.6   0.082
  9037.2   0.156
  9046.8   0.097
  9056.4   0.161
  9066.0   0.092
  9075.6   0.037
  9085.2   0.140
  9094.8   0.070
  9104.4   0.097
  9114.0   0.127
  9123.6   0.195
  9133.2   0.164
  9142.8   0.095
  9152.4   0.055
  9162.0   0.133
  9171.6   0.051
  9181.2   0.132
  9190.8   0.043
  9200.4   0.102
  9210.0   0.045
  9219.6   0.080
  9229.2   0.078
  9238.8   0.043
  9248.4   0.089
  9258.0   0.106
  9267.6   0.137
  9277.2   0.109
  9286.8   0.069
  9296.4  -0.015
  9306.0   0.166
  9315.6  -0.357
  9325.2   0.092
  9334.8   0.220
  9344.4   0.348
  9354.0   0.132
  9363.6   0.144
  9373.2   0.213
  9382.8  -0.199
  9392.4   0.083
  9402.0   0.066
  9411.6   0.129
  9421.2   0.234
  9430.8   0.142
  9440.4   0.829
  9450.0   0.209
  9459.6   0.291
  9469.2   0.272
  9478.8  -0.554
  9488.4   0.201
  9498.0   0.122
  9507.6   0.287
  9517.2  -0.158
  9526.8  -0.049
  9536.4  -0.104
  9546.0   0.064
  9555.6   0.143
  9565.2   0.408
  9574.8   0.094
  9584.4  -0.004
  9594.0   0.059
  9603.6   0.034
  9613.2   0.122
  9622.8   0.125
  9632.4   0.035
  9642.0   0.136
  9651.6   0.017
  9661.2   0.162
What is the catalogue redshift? 0.790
